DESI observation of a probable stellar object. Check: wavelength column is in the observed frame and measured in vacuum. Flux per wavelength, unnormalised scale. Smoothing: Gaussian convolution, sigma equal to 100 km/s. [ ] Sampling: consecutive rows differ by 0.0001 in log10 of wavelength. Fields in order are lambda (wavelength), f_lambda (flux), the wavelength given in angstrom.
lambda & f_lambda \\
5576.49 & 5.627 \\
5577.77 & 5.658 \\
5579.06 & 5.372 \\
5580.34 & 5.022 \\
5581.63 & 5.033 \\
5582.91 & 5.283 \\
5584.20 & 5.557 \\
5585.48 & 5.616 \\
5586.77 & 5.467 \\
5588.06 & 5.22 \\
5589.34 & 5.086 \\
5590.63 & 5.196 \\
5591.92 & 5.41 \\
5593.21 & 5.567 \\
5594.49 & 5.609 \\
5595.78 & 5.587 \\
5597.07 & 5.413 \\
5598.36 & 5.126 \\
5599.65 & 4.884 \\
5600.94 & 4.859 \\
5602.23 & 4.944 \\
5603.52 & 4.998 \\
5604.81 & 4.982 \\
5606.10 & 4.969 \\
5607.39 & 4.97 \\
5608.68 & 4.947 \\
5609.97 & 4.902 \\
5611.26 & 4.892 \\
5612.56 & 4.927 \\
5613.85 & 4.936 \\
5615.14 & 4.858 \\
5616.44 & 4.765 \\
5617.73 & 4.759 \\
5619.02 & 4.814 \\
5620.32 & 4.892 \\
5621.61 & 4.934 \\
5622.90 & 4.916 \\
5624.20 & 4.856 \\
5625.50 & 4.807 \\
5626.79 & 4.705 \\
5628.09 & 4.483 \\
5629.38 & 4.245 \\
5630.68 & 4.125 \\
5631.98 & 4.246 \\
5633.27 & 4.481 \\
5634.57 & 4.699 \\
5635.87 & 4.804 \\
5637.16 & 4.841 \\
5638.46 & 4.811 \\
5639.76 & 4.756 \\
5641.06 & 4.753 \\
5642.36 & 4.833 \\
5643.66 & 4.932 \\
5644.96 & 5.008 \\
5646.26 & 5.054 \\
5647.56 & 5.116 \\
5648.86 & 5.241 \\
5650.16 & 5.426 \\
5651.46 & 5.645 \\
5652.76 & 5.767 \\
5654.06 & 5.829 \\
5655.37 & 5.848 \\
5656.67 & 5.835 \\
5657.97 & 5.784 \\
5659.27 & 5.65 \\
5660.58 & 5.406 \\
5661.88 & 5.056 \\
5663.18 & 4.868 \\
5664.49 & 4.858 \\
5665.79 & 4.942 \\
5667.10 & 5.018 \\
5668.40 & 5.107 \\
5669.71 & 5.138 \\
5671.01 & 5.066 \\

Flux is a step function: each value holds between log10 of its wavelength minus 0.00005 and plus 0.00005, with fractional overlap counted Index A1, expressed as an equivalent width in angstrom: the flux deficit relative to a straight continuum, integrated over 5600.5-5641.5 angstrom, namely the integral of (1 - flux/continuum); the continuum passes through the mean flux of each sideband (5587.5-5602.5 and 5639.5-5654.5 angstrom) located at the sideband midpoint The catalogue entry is 3.5 angstrom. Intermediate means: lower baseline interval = 5.25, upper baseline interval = 5.2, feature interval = 4.78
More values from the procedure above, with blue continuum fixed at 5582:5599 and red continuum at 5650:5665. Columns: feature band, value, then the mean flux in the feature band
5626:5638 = 2.1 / 4.53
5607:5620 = 1.3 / 4.87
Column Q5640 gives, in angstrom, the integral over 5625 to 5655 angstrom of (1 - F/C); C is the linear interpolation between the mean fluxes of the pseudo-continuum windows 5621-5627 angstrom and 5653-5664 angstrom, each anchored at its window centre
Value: 1.56 angstrom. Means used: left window 4.85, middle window 4.91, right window 5.53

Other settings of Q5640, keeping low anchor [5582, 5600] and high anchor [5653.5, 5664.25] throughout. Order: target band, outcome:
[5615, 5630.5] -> 1.99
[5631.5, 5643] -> 1.60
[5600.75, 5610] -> 0.75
